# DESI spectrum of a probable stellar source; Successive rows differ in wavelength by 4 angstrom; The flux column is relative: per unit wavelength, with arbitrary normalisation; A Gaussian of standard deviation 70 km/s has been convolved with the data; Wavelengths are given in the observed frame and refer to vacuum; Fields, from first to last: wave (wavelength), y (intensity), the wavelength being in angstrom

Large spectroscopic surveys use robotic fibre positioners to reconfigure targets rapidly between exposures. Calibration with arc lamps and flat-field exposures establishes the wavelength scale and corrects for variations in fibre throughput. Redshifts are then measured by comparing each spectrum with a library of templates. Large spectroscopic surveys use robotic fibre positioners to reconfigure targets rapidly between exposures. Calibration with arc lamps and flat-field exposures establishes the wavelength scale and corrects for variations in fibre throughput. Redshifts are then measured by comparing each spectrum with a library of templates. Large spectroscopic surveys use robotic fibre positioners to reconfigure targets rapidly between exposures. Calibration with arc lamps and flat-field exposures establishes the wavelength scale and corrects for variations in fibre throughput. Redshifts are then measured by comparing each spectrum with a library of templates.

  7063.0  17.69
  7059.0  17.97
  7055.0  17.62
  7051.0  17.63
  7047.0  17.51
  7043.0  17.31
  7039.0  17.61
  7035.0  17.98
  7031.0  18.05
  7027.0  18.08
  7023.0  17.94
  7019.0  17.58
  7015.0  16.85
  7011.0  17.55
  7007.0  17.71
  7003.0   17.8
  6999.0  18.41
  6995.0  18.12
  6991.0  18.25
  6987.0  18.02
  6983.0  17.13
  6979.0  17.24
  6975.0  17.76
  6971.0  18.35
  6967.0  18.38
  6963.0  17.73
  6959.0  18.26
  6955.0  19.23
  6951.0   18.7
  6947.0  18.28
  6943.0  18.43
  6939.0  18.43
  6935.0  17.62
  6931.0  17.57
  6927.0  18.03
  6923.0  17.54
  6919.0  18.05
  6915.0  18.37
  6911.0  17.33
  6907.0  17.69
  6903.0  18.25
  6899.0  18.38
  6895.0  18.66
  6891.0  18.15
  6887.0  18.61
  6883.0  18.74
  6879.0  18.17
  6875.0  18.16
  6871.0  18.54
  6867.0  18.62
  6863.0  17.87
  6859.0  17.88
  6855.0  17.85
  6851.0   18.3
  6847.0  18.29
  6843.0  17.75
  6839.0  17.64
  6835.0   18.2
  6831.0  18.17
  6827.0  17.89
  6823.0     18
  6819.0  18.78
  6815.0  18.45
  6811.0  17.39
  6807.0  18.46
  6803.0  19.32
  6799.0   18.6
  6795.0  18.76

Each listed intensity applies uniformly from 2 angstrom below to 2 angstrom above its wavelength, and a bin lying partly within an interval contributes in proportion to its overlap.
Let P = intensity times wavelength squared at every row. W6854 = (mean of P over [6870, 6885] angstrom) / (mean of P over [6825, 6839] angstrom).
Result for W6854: 1.03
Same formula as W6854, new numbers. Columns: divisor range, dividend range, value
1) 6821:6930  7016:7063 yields 1.03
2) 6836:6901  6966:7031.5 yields 1.02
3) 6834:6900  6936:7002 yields 1.03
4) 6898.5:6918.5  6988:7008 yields 1.03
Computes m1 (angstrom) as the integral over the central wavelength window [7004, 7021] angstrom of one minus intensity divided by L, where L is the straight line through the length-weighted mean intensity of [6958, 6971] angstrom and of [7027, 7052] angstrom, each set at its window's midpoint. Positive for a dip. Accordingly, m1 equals 0.4 angstrom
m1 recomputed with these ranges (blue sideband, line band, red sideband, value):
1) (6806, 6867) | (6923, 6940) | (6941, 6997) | 0.26 angstrom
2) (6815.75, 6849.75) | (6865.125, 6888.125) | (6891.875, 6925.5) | -0.51 angstrom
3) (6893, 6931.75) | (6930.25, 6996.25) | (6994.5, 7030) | -0.78 angstrom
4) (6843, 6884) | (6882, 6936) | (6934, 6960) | 0.81 angstrom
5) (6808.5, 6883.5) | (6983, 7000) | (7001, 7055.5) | -0.29 angstrom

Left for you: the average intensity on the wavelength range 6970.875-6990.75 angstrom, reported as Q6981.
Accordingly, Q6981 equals 17.7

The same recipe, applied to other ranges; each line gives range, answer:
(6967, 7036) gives 17.8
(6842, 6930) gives 18.1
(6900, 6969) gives 18.1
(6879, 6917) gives 18.2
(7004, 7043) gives 17.7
